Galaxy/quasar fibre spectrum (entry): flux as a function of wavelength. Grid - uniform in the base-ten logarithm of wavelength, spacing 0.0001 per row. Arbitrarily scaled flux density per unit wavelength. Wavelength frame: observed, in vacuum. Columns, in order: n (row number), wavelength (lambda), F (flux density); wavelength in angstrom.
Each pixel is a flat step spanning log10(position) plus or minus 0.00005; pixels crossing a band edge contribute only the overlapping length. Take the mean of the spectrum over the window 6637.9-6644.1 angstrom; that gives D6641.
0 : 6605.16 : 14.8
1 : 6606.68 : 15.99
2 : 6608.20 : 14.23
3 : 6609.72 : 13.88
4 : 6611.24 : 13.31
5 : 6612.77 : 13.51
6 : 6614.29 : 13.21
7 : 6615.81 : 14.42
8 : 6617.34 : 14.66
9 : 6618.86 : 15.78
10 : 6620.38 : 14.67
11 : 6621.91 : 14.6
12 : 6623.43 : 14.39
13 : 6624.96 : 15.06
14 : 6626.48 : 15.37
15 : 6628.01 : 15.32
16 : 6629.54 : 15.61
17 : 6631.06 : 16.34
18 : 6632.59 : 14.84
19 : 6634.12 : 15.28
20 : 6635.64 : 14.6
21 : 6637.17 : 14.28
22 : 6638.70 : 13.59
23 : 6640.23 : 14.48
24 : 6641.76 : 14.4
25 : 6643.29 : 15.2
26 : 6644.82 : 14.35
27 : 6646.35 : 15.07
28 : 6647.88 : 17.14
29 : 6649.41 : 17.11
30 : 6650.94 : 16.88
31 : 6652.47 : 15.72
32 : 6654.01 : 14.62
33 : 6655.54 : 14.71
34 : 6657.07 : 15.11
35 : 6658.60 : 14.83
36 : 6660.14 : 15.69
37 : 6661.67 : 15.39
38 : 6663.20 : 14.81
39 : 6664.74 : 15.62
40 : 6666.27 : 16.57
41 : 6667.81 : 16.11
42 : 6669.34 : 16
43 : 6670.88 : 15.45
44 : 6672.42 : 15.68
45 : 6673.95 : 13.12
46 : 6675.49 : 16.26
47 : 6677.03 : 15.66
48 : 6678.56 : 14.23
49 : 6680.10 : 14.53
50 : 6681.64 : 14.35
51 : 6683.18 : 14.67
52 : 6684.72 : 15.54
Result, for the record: 14.4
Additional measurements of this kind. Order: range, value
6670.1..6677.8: 15.2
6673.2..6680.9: 14.8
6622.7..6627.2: 14.9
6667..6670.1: 16.1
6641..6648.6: 15.2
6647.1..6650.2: 17.1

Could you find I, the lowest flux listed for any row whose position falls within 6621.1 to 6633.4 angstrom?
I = 14.39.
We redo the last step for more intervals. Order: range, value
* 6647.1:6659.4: 14.62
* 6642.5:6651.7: 14.35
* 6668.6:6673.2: 15.45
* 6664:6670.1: 15.62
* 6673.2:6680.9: 13.12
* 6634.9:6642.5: 13.59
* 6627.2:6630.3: 15.32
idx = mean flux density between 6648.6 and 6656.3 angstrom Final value 15.8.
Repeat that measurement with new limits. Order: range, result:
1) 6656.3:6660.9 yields 15.2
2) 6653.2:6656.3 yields 14.7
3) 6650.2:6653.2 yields 16.3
